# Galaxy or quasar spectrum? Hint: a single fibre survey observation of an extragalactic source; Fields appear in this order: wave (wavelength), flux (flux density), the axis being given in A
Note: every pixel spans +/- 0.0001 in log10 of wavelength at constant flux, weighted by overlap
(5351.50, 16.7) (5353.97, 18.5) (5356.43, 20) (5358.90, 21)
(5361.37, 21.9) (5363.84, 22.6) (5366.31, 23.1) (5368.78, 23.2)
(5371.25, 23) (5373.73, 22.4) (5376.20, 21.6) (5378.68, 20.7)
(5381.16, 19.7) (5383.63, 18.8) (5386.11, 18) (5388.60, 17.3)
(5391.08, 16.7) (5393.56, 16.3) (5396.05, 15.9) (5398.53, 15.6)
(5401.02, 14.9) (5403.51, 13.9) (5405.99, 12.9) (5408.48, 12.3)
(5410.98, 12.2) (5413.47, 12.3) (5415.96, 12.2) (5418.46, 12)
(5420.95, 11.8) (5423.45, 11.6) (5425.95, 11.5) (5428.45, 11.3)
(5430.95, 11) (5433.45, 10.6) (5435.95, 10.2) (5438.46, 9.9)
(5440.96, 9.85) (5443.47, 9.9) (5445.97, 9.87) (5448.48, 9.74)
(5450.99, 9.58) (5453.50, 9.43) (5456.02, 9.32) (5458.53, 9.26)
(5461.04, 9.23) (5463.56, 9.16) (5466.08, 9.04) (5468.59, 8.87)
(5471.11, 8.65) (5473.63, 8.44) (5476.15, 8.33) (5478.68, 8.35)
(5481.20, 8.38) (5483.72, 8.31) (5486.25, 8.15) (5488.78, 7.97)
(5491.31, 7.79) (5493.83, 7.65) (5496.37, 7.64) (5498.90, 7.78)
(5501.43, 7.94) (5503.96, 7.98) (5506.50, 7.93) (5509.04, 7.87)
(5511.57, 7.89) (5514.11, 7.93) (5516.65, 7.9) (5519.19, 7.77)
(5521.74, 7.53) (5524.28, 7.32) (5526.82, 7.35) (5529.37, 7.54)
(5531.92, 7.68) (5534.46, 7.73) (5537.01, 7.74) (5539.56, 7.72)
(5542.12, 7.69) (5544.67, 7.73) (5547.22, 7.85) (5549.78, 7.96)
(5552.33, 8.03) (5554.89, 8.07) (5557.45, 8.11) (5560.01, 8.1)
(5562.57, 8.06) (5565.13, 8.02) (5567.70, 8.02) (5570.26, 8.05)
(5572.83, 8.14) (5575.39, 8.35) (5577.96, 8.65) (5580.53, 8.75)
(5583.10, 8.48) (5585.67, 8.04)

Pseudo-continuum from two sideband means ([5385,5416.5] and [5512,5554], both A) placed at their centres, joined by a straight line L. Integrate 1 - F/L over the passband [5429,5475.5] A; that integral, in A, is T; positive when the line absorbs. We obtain 9.38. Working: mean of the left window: 14.7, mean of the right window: 7.72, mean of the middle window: 9.57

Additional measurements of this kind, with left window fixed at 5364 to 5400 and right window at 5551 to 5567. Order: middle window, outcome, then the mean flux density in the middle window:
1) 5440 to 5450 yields 3.6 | 9.83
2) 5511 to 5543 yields 7.7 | 7.67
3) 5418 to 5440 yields 7.3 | 11.1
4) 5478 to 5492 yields 5.1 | 8.17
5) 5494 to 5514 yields 6.5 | 7.85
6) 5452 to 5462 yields 3.6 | 9.32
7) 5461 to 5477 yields 5.9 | 8.8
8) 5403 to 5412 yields 2.6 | 12.8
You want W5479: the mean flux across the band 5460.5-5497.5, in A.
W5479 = 8.38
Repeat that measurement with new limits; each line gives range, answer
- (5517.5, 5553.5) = 7.69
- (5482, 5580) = 7.9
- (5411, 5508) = 9.47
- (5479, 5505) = 7.98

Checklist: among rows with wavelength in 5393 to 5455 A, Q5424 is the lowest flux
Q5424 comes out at 9.43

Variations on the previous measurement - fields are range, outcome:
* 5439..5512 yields 7.64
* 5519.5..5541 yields 7.32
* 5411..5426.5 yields 11.5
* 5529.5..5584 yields 7.68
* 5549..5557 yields 7.96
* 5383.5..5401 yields 15.6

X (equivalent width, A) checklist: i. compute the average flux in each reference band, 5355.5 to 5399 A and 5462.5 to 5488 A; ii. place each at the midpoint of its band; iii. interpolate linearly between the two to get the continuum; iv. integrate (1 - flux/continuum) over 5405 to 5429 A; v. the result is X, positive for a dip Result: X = 5.15 A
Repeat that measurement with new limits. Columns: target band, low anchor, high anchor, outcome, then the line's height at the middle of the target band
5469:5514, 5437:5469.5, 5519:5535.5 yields 2.1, 8.48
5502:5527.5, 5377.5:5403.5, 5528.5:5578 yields 6.0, 10.1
